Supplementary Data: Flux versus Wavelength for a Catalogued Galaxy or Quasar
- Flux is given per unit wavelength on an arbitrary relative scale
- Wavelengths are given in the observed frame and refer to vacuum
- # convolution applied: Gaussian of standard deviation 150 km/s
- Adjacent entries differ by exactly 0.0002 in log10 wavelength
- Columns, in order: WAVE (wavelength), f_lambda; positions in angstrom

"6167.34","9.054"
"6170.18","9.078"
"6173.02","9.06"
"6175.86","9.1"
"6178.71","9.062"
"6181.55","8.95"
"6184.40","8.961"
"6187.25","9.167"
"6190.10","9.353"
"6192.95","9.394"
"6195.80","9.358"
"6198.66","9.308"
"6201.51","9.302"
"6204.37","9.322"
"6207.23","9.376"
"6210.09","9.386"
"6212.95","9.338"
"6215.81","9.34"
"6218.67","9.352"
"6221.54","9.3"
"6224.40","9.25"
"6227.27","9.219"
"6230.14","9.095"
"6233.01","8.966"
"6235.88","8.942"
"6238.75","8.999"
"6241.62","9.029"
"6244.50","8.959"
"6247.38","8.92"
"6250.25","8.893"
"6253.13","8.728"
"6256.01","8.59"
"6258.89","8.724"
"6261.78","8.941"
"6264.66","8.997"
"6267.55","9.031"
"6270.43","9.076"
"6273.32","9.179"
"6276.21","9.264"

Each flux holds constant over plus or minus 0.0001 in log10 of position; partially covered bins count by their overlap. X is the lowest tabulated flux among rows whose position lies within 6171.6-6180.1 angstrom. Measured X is 9.06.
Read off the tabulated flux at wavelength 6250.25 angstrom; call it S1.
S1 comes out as 8.893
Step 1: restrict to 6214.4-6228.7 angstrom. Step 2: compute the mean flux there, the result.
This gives 9.29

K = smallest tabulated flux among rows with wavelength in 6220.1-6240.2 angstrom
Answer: 8.942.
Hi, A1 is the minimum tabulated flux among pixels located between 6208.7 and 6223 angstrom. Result 9.3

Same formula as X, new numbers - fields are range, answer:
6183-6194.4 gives 8.961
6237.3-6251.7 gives 8.893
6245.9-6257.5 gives 8.59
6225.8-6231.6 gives 9.095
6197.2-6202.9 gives 9.302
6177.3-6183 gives 8.95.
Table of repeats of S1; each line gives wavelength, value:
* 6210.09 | 9.386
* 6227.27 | 9.219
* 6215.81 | 9.34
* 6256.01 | 8.59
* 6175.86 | 9.1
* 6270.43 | 9.076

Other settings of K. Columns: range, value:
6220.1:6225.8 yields 9.25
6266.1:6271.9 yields 9.031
